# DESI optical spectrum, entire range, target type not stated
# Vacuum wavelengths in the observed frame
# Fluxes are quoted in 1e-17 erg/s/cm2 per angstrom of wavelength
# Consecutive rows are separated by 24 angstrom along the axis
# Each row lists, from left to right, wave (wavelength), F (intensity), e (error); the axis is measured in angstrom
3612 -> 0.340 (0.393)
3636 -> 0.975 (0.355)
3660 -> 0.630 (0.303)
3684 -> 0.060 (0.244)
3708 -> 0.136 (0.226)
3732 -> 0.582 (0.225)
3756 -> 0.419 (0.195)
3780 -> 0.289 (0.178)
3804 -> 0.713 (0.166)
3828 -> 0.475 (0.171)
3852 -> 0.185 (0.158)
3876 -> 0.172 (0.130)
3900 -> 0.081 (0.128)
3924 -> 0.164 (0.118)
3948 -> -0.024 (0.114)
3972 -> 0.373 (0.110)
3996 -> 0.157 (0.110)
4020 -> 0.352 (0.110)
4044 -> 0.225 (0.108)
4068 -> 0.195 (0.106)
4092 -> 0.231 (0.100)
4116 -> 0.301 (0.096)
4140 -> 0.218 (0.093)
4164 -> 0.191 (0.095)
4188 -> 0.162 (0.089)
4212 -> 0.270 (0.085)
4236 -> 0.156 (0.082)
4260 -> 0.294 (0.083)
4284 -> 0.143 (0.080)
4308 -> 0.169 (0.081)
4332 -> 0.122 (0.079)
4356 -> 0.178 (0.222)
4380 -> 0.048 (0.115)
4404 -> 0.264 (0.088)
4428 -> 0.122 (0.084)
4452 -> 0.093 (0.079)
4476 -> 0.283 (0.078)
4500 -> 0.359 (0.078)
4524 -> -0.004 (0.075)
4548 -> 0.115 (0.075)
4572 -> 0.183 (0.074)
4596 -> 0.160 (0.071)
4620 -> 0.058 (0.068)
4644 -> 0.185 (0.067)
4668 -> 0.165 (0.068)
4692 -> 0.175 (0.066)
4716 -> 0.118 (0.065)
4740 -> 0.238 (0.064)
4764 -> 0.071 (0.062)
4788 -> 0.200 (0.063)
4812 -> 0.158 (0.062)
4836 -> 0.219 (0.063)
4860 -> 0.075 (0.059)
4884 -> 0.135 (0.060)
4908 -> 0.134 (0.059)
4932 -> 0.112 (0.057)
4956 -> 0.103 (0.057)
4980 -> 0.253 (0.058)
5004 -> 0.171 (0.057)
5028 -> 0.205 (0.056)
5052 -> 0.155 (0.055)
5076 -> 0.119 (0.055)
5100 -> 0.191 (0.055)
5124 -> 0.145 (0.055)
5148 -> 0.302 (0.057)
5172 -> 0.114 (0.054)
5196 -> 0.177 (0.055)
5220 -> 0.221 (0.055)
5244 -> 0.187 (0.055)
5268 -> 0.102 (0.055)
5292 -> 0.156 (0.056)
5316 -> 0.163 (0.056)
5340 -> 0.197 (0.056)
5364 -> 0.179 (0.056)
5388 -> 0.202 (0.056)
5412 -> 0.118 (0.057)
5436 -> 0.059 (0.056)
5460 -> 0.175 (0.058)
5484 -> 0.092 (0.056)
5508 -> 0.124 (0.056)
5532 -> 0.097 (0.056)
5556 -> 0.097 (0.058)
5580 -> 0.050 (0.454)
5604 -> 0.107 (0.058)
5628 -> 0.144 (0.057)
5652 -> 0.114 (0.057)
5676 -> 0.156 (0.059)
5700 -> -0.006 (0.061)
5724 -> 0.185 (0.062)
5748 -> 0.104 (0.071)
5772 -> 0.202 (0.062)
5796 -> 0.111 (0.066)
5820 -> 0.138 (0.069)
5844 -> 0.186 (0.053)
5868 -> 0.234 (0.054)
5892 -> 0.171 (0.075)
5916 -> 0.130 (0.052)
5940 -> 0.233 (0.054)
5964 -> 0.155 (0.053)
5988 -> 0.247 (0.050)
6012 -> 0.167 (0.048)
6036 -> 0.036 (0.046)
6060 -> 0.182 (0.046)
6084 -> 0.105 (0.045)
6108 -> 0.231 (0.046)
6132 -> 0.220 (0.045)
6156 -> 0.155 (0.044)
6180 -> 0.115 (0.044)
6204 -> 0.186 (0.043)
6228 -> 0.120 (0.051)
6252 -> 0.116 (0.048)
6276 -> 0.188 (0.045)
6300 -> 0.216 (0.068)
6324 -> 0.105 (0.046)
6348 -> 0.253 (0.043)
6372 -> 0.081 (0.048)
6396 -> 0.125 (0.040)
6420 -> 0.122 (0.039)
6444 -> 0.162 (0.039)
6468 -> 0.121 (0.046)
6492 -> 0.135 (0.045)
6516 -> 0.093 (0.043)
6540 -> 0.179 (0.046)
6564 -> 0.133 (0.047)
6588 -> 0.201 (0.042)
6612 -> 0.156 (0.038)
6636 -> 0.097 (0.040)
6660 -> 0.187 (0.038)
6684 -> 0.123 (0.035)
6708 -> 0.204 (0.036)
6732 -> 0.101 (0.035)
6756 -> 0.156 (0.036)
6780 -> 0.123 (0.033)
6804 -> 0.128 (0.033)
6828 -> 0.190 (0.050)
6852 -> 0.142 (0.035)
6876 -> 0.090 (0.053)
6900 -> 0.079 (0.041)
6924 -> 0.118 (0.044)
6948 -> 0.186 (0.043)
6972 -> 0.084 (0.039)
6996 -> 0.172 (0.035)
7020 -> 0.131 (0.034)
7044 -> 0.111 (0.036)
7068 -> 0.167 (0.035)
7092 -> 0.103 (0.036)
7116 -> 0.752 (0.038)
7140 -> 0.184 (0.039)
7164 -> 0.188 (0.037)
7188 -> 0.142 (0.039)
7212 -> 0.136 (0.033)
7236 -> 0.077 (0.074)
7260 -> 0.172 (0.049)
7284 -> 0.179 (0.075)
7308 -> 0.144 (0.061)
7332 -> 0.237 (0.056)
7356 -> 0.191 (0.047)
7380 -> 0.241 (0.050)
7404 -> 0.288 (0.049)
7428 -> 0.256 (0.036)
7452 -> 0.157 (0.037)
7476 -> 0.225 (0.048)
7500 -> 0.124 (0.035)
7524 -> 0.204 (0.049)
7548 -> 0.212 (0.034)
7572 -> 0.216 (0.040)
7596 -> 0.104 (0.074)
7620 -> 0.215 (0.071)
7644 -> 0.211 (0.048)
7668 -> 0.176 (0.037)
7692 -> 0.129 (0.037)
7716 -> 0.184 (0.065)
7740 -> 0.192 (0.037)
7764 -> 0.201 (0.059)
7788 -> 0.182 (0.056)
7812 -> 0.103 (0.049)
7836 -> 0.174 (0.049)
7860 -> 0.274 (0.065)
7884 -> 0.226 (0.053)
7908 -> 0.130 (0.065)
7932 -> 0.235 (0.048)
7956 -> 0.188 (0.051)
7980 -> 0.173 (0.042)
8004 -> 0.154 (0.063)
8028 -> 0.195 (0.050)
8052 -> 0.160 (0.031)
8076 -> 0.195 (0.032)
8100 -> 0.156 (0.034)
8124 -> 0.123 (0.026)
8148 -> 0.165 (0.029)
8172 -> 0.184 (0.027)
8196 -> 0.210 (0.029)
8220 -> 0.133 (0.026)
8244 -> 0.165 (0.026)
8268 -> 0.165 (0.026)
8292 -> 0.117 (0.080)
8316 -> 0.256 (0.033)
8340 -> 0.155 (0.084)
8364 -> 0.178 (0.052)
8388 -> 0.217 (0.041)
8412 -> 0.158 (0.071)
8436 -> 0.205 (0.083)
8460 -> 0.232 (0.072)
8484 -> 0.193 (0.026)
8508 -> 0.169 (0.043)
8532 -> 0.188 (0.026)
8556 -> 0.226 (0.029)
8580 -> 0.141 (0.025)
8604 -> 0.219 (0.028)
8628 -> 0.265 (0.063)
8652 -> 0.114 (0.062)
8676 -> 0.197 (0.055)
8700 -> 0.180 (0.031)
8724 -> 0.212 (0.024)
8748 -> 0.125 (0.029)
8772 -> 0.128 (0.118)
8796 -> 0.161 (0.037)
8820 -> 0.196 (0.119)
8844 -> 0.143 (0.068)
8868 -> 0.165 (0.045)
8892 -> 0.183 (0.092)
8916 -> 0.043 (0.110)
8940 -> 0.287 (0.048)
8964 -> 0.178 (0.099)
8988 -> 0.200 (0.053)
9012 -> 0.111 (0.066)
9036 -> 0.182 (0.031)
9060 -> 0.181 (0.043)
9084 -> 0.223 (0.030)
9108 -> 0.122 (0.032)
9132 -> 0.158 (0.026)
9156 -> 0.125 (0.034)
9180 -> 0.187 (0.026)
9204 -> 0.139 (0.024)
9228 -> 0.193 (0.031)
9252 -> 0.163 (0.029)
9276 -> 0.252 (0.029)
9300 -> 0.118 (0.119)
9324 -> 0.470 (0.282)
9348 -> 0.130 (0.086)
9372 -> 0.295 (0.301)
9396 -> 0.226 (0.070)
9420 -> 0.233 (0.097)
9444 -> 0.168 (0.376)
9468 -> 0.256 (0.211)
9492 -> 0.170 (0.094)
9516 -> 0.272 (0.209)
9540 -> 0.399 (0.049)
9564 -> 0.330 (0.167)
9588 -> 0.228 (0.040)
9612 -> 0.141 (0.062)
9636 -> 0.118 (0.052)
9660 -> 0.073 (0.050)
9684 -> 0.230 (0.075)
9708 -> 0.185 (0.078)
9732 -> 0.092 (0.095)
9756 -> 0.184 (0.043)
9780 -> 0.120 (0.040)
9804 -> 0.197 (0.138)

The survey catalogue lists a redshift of 0.907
